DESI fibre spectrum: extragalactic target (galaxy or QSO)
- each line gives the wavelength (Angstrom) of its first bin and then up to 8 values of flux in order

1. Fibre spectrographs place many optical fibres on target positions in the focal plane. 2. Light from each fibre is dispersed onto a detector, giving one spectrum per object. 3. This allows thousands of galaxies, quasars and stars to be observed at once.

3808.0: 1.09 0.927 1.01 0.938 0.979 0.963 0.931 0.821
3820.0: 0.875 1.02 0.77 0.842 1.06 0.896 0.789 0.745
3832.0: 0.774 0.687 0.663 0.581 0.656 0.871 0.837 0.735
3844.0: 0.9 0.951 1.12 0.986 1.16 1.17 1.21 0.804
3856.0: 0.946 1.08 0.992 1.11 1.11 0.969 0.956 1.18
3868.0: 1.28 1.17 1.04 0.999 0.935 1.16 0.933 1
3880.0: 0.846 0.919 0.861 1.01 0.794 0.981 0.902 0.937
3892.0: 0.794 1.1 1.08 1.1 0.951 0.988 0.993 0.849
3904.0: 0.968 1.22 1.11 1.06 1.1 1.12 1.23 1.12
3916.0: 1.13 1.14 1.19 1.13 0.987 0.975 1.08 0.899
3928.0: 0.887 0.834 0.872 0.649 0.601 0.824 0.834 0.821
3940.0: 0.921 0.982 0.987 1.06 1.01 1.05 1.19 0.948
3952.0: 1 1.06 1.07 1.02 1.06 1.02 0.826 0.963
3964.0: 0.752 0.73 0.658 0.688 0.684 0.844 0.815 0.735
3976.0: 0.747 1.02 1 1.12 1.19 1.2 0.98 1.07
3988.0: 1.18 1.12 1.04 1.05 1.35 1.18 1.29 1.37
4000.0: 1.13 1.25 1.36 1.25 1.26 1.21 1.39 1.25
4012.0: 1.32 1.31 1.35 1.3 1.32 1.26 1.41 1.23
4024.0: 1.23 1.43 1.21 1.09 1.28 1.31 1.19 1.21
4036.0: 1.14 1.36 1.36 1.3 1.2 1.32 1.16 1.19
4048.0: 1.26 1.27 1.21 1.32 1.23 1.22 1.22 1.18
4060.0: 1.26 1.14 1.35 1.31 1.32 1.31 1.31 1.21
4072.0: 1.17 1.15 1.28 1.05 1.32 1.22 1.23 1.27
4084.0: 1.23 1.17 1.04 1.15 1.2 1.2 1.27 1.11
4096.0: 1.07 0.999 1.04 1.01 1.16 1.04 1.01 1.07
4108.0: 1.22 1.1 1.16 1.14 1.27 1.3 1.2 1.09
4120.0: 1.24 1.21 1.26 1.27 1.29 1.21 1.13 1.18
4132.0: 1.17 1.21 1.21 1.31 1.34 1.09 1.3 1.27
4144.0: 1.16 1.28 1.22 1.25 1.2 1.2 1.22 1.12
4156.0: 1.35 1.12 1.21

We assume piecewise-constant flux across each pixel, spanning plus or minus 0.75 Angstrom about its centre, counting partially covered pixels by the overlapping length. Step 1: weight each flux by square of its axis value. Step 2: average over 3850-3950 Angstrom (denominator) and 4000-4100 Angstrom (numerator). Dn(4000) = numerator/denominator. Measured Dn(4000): 1.3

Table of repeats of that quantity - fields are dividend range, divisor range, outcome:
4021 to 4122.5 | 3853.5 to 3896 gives 1.33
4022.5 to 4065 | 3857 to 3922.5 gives 1.30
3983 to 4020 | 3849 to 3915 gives 1.27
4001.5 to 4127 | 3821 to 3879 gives 1.43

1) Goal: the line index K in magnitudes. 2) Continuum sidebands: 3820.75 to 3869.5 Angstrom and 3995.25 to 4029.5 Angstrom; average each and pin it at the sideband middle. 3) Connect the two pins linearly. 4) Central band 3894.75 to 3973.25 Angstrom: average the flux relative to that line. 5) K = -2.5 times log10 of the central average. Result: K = 0.156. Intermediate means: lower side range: 0.936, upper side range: 1.28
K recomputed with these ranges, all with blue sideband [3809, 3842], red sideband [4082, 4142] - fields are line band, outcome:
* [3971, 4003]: -0.06 mag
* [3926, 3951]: 0.08 mag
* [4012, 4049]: -0.17 mag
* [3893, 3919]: -0.15 mag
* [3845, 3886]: -0.16 mag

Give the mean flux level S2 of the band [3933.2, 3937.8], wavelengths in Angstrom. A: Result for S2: 0.753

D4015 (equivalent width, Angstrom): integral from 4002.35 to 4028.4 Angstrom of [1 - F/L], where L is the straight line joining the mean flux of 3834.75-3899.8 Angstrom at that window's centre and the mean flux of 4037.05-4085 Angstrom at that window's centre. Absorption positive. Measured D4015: -2.5 Angstrom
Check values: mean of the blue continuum 0.974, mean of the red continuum 1.25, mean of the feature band 1.29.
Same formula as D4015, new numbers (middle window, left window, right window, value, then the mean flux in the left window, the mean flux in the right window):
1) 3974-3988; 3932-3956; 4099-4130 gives -0.4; 0.942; 1.17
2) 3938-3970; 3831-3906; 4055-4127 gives 3.4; 0.964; 1.19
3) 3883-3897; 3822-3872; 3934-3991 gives -0.2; 0.941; 0.947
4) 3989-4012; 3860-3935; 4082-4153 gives -3.2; 1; 1.18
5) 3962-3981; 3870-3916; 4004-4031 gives 5.8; 1.01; 1.28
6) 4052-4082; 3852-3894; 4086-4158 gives -2.6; 1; 1.18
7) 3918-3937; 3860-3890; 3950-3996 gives 1.5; 1.01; 0.971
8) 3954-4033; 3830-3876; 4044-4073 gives 3.0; 0.961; 1.24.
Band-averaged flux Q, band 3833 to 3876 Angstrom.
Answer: 0.975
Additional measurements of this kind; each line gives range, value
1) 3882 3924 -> 1.03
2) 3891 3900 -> 1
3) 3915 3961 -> 0.973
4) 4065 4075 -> 1.25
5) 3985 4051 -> 1.25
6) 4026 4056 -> 1.24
